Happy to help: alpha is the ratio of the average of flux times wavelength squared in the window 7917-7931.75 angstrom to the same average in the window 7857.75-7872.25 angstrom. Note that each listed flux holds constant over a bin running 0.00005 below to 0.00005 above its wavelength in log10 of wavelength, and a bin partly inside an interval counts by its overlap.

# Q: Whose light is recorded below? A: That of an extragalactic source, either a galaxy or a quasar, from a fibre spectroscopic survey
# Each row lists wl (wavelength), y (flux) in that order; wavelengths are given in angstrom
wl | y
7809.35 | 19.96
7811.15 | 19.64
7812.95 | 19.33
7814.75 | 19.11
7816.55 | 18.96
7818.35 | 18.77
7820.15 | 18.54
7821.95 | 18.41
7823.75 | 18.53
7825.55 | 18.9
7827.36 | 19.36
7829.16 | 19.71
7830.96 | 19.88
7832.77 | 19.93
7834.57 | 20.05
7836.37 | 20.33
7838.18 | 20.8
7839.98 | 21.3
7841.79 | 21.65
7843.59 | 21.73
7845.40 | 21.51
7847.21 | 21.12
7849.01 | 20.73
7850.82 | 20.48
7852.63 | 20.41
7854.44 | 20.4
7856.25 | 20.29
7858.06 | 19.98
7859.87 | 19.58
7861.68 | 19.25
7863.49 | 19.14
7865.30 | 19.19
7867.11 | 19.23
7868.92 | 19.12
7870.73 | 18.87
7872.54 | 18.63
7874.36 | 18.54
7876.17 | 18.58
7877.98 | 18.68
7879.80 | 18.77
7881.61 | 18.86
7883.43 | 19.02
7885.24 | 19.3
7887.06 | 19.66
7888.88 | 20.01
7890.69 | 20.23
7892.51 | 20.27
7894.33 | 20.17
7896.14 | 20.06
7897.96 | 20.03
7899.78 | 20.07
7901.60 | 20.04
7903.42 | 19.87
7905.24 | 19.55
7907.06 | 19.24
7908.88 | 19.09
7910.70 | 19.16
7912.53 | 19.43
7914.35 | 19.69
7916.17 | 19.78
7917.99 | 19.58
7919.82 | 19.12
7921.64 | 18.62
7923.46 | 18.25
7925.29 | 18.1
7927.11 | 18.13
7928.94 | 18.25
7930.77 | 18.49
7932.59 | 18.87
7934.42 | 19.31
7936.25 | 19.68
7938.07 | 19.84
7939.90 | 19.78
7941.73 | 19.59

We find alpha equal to 0.98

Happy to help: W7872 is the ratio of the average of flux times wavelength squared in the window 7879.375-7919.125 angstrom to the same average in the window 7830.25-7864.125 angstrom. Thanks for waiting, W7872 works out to 0.97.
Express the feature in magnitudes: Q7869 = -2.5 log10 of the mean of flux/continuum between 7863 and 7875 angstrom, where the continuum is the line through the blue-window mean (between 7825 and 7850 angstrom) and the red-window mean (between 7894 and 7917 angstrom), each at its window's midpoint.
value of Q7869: 0.065 mag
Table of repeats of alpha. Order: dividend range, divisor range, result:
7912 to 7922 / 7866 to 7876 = 1.04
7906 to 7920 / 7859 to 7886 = 1.03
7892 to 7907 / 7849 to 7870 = 1.02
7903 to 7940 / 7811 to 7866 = 0.98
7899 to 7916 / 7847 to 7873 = 1.00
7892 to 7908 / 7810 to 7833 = 1.06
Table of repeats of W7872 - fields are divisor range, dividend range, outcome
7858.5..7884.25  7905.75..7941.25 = 1.02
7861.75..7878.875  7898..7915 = 1.05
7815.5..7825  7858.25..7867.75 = 1.05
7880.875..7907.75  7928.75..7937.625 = 0.97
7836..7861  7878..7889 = 0.93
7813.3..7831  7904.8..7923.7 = 1.04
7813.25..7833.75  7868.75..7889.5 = 1.01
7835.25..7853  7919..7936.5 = 0.91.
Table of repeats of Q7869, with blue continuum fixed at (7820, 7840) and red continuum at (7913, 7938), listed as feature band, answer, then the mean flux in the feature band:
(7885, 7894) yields -0.041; 19.9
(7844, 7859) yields -0.063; 20.6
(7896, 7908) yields -0.039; 19.8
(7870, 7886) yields 0.028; 18.8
